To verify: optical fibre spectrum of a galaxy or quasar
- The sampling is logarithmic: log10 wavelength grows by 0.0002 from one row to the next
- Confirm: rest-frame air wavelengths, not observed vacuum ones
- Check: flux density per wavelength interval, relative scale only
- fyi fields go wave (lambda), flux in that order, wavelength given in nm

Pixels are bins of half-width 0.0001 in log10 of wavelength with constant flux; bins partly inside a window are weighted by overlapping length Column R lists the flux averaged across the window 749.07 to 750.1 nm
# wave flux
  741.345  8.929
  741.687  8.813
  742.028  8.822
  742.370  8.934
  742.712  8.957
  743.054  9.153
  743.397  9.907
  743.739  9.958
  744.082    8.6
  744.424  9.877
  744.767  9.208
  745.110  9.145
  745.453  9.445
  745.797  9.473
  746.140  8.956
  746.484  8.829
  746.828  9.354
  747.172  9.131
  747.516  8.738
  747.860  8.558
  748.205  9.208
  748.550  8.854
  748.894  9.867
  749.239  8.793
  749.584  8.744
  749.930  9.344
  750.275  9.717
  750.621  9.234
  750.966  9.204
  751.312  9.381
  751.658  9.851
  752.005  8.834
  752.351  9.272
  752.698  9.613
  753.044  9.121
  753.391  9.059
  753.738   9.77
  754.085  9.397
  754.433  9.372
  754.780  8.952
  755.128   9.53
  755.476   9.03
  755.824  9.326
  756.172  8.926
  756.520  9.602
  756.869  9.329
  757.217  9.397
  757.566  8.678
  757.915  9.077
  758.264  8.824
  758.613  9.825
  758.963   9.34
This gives 8.95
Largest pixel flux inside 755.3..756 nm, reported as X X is 9.326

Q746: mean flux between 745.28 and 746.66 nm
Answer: 9.17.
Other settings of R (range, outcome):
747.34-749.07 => 9.05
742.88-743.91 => 9.67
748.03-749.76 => 9.09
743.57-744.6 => 9.48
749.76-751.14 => 9.38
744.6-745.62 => 9.27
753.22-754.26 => 9.41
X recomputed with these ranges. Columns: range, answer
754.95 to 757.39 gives 9.602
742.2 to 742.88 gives 8.957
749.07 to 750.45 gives 9.717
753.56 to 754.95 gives 9.77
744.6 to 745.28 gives 9.208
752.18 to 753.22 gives 9.613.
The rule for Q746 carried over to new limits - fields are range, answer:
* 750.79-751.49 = 9.31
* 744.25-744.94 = 9.55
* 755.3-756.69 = 9.22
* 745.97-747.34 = 9.06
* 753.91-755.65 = 9.25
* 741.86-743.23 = 8.96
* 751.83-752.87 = 9.23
